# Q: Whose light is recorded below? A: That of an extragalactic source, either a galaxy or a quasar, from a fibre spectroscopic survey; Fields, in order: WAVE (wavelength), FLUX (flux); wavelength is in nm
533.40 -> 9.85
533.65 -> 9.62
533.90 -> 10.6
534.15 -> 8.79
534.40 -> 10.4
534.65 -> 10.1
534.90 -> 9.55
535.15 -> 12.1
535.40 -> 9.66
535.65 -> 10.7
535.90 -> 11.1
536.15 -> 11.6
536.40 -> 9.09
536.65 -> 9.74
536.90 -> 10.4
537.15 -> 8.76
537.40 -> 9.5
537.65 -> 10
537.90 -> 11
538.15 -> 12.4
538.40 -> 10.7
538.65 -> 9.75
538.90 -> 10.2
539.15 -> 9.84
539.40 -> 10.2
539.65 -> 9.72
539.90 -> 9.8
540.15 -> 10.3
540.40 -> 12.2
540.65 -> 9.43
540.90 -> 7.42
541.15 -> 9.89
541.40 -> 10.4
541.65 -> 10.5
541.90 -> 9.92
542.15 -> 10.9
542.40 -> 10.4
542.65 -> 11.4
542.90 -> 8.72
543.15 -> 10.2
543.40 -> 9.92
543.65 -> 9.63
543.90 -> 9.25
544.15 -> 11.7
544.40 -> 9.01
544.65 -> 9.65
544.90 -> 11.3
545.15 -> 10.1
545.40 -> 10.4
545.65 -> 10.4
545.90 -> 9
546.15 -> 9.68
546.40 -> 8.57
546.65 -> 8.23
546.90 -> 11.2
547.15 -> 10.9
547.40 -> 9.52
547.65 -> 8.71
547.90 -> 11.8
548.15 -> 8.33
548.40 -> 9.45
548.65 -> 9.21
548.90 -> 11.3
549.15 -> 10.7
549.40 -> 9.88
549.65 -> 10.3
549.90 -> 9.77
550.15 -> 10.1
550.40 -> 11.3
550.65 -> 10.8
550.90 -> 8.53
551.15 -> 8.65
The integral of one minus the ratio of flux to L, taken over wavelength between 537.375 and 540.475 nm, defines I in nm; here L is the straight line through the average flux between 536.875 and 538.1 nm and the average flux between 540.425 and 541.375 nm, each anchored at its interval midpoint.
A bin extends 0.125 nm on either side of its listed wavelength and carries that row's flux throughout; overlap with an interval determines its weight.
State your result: -0.21 nm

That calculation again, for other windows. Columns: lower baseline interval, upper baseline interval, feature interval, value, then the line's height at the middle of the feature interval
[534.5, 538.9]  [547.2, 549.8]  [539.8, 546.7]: 0.12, 10.1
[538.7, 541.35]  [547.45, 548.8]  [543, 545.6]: -0.11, 9.71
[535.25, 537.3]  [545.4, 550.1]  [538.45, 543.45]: -0.02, 10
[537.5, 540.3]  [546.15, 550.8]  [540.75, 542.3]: 0.06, 10.3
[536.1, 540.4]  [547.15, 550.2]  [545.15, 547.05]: 0.06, 10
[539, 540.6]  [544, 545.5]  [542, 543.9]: 0.04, 10.3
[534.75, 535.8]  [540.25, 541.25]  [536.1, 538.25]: 0.01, 10.2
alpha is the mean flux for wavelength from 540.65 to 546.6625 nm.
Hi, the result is 9.88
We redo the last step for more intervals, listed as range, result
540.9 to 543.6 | 10.1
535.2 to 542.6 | 10.2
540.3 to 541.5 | 9.81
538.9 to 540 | 9.93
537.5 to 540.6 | 10.5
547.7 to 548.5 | 9.77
